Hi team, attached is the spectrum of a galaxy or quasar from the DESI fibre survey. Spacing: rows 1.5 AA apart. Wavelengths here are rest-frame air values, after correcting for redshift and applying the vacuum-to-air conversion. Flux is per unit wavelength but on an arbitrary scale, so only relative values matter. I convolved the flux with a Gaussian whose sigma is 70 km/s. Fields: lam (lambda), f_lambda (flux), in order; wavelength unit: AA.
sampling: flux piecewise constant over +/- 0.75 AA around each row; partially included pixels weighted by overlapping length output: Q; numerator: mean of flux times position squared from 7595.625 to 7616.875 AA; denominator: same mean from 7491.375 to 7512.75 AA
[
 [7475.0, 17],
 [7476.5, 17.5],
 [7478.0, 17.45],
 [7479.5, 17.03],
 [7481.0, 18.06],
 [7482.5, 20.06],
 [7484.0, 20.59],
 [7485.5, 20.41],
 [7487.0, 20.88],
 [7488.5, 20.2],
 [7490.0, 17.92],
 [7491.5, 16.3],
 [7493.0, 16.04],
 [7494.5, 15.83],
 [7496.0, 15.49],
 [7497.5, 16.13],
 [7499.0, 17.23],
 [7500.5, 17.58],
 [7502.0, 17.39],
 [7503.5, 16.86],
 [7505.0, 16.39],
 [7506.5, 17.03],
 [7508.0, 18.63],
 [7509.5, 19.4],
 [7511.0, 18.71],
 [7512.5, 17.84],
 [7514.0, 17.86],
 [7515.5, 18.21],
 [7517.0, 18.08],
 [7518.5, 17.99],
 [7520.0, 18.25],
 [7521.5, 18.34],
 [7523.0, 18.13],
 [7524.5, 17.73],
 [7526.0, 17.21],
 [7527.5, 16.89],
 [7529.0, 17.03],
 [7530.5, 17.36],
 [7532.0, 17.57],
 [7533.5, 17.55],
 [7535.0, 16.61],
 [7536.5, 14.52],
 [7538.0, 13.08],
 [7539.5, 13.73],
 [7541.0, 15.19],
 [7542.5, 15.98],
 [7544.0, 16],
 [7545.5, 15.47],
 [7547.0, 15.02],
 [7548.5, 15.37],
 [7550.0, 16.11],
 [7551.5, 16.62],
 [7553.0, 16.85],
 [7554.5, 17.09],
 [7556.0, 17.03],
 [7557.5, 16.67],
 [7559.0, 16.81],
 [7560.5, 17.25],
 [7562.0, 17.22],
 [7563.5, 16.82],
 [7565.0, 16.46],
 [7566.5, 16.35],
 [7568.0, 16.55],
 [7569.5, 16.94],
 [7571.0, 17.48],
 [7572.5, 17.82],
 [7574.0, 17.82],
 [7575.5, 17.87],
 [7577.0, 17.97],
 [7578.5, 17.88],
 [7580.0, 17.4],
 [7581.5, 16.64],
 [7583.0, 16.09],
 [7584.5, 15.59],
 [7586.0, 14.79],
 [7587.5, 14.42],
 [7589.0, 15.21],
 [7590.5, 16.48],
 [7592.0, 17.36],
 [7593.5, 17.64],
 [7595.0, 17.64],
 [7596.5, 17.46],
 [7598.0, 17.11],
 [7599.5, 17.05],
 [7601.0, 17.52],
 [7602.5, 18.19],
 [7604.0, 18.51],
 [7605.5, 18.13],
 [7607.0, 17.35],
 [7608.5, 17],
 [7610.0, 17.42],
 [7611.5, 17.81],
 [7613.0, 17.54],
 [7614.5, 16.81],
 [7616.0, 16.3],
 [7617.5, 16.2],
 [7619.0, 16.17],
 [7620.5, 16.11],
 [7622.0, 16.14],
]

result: 1.05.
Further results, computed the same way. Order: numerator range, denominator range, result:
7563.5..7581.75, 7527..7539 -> 1.07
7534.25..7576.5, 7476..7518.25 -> 0.93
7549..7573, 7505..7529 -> 0.95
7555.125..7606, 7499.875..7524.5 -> 0.97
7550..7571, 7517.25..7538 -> 0.99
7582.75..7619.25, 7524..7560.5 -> 1.06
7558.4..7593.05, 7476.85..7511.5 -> 0.96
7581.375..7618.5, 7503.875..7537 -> 0.98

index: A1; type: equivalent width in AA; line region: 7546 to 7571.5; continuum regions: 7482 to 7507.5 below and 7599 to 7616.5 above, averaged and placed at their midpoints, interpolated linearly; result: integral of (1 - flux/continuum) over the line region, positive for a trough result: 1.5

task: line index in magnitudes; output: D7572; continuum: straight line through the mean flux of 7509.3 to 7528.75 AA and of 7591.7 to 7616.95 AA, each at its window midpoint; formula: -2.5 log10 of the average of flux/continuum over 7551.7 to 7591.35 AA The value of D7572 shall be 0.057 mag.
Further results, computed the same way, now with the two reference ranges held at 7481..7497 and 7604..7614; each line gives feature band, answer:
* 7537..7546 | 0.207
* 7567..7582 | 0.023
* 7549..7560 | 0.076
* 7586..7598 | 0.075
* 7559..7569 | 0.068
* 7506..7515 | -0.005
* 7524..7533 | 0.048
